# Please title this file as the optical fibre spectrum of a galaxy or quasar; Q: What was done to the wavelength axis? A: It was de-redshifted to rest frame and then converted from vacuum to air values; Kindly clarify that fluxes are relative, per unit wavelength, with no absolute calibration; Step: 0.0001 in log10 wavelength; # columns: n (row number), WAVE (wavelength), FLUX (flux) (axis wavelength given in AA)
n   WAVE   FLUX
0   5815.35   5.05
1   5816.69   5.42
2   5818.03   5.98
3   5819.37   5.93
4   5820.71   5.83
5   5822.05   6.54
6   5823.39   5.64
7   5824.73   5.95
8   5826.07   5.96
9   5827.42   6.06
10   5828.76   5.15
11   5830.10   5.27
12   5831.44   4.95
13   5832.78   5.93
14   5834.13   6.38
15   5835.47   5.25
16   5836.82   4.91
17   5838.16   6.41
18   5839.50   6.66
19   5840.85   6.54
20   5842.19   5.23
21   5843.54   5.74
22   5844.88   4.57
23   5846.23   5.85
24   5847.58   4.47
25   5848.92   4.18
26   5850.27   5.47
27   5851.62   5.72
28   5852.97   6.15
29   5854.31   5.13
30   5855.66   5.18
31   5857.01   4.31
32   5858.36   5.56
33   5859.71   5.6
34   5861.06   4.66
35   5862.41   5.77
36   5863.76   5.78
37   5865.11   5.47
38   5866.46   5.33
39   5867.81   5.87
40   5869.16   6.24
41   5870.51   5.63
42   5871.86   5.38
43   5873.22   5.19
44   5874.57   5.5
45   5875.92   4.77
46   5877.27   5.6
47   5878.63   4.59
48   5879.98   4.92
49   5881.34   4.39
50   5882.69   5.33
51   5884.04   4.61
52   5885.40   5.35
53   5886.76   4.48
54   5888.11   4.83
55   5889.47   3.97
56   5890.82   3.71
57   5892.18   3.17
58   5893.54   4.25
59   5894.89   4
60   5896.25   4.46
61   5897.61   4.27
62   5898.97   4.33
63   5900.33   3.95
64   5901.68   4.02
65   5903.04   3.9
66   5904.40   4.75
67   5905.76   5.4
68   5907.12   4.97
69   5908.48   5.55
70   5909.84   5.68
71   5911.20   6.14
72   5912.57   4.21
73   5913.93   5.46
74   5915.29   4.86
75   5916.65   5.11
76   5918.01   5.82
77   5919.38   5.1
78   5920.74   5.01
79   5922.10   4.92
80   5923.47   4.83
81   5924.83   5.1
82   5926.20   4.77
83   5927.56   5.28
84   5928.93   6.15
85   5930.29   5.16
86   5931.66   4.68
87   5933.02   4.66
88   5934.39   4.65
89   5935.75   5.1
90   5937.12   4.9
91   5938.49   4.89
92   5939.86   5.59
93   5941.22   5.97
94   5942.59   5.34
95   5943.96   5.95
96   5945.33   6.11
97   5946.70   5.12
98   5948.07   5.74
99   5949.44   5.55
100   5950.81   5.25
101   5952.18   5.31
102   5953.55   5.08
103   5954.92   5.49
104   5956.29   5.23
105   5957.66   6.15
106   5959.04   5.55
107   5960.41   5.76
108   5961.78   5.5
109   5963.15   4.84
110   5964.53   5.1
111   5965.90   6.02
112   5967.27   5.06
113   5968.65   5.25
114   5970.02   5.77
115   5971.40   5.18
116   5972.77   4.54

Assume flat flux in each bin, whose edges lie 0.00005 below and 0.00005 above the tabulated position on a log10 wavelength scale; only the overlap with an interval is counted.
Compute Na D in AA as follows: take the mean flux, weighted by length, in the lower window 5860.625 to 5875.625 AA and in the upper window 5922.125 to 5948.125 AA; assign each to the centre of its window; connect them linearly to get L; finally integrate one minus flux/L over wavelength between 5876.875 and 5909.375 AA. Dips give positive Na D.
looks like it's 5.3 AA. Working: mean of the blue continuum 5.53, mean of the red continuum 5.24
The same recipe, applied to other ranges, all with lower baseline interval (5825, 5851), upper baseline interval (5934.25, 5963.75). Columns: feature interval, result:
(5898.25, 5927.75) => 2.7 AA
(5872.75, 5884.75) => 1.1 AA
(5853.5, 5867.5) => 0.5 AA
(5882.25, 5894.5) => 2.5 AA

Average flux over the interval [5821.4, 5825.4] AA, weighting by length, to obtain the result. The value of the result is 6.04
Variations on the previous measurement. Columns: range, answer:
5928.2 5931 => 5.63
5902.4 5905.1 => 4.34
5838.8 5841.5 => 6.6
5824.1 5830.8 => 5.67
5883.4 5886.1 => 4.96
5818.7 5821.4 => 5.89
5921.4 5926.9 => 4.91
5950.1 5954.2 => 5.22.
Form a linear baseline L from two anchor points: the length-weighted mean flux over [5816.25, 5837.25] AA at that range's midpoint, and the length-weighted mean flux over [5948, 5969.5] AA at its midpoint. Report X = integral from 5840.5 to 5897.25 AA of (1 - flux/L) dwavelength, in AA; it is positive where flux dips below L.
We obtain 5.7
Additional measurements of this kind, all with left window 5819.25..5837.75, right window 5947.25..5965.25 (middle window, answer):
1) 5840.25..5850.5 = 0.8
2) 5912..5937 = 2.0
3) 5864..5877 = 0.3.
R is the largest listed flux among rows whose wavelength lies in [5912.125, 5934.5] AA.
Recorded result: 6.15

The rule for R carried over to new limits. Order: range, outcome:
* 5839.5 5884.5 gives 6.66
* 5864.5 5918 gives 6.24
